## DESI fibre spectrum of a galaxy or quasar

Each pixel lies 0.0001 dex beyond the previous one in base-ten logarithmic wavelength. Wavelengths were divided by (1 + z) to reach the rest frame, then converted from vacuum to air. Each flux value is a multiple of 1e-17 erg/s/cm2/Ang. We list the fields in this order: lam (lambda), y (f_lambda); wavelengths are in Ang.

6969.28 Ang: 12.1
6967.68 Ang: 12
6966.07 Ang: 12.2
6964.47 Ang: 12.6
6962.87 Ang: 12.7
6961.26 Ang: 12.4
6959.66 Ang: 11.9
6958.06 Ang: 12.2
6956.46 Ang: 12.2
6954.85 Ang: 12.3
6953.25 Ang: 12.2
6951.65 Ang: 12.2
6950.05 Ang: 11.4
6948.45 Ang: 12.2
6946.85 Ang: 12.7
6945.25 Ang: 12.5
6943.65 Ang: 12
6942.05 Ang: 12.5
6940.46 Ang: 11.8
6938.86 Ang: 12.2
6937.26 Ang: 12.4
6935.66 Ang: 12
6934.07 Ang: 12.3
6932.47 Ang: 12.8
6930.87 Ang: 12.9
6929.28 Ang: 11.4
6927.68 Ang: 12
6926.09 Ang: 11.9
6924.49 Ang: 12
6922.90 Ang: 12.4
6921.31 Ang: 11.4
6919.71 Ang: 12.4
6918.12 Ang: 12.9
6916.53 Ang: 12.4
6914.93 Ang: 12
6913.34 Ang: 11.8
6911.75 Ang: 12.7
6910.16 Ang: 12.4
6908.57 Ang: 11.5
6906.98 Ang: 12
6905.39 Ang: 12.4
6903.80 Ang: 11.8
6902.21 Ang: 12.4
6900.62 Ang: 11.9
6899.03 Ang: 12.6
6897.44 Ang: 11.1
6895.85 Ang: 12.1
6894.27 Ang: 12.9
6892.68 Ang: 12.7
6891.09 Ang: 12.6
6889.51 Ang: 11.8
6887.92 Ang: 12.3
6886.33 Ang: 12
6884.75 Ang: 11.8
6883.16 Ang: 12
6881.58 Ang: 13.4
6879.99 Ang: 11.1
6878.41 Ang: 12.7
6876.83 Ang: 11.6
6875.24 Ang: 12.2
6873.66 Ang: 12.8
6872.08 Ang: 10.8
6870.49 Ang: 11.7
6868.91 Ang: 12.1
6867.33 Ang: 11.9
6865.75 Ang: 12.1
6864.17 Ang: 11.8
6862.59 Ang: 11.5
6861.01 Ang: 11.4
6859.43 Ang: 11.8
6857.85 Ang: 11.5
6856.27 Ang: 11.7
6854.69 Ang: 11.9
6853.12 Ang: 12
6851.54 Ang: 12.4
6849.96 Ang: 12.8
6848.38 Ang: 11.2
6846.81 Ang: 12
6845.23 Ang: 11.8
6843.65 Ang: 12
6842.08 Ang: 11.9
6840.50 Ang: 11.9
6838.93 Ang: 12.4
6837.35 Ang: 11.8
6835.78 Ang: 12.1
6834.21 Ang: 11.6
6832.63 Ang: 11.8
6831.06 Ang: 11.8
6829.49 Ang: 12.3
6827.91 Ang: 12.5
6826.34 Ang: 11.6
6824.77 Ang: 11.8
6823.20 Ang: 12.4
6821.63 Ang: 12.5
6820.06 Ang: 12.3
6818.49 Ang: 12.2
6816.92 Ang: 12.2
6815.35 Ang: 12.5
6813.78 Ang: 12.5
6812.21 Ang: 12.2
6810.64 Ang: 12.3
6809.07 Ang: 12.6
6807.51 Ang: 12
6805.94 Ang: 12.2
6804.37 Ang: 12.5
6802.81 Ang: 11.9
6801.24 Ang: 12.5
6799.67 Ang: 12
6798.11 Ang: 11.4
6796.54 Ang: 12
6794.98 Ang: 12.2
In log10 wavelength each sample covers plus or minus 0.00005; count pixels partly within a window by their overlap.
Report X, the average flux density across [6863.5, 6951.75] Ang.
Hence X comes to 12.1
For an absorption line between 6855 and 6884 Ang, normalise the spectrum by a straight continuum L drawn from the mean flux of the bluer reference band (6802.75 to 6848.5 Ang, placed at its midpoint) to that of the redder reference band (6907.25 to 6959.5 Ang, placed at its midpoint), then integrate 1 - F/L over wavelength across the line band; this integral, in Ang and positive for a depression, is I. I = 0.6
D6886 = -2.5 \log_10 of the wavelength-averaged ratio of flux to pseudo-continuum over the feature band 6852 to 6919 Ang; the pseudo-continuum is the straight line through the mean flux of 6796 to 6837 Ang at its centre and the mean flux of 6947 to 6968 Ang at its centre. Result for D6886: 0.01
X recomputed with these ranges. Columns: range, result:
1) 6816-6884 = 12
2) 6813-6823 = 12.4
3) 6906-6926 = 12.2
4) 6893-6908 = 12.1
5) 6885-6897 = 12.3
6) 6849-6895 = 12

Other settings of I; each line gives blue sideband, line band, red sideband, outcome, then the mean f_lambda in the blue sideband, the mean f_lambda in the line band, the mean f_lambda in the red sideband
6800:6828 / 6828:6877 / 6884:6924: 1.3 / 12.3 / 11.9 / 12.2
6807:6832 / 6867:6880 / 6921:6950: 0.3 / 12.2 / 11.9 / 12.2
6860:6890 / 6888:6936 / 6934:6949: -0.3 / 11.9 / 12.2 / 12.3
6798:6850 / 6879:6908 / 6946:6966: 0.0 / 12.1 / 12.2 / 12.2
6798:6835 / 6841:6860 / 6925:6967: 0.4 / 12.2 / 11.9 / 12.2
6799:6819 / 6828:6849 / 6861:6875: 0.2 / 12.3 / 11.9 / 11.8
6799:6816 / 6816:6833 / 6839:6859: 0.0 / 12.3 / 12.1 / 11.9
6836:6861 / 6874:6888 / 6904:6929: -0.1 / 11.9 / 12.1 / 12.1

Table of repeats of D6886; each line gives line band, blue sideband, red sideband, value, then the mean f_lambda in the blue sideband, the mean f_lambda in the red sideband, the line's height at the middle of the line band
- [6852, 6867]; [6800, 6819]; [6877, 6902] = 0.042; 12.3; 12.2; 12.2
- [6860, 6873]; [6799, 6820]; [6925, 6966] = 0.053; 12.3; 12.2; 12.3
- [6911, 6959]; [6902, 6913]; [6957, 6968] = 0.002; 12.1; 12.3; 12.2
